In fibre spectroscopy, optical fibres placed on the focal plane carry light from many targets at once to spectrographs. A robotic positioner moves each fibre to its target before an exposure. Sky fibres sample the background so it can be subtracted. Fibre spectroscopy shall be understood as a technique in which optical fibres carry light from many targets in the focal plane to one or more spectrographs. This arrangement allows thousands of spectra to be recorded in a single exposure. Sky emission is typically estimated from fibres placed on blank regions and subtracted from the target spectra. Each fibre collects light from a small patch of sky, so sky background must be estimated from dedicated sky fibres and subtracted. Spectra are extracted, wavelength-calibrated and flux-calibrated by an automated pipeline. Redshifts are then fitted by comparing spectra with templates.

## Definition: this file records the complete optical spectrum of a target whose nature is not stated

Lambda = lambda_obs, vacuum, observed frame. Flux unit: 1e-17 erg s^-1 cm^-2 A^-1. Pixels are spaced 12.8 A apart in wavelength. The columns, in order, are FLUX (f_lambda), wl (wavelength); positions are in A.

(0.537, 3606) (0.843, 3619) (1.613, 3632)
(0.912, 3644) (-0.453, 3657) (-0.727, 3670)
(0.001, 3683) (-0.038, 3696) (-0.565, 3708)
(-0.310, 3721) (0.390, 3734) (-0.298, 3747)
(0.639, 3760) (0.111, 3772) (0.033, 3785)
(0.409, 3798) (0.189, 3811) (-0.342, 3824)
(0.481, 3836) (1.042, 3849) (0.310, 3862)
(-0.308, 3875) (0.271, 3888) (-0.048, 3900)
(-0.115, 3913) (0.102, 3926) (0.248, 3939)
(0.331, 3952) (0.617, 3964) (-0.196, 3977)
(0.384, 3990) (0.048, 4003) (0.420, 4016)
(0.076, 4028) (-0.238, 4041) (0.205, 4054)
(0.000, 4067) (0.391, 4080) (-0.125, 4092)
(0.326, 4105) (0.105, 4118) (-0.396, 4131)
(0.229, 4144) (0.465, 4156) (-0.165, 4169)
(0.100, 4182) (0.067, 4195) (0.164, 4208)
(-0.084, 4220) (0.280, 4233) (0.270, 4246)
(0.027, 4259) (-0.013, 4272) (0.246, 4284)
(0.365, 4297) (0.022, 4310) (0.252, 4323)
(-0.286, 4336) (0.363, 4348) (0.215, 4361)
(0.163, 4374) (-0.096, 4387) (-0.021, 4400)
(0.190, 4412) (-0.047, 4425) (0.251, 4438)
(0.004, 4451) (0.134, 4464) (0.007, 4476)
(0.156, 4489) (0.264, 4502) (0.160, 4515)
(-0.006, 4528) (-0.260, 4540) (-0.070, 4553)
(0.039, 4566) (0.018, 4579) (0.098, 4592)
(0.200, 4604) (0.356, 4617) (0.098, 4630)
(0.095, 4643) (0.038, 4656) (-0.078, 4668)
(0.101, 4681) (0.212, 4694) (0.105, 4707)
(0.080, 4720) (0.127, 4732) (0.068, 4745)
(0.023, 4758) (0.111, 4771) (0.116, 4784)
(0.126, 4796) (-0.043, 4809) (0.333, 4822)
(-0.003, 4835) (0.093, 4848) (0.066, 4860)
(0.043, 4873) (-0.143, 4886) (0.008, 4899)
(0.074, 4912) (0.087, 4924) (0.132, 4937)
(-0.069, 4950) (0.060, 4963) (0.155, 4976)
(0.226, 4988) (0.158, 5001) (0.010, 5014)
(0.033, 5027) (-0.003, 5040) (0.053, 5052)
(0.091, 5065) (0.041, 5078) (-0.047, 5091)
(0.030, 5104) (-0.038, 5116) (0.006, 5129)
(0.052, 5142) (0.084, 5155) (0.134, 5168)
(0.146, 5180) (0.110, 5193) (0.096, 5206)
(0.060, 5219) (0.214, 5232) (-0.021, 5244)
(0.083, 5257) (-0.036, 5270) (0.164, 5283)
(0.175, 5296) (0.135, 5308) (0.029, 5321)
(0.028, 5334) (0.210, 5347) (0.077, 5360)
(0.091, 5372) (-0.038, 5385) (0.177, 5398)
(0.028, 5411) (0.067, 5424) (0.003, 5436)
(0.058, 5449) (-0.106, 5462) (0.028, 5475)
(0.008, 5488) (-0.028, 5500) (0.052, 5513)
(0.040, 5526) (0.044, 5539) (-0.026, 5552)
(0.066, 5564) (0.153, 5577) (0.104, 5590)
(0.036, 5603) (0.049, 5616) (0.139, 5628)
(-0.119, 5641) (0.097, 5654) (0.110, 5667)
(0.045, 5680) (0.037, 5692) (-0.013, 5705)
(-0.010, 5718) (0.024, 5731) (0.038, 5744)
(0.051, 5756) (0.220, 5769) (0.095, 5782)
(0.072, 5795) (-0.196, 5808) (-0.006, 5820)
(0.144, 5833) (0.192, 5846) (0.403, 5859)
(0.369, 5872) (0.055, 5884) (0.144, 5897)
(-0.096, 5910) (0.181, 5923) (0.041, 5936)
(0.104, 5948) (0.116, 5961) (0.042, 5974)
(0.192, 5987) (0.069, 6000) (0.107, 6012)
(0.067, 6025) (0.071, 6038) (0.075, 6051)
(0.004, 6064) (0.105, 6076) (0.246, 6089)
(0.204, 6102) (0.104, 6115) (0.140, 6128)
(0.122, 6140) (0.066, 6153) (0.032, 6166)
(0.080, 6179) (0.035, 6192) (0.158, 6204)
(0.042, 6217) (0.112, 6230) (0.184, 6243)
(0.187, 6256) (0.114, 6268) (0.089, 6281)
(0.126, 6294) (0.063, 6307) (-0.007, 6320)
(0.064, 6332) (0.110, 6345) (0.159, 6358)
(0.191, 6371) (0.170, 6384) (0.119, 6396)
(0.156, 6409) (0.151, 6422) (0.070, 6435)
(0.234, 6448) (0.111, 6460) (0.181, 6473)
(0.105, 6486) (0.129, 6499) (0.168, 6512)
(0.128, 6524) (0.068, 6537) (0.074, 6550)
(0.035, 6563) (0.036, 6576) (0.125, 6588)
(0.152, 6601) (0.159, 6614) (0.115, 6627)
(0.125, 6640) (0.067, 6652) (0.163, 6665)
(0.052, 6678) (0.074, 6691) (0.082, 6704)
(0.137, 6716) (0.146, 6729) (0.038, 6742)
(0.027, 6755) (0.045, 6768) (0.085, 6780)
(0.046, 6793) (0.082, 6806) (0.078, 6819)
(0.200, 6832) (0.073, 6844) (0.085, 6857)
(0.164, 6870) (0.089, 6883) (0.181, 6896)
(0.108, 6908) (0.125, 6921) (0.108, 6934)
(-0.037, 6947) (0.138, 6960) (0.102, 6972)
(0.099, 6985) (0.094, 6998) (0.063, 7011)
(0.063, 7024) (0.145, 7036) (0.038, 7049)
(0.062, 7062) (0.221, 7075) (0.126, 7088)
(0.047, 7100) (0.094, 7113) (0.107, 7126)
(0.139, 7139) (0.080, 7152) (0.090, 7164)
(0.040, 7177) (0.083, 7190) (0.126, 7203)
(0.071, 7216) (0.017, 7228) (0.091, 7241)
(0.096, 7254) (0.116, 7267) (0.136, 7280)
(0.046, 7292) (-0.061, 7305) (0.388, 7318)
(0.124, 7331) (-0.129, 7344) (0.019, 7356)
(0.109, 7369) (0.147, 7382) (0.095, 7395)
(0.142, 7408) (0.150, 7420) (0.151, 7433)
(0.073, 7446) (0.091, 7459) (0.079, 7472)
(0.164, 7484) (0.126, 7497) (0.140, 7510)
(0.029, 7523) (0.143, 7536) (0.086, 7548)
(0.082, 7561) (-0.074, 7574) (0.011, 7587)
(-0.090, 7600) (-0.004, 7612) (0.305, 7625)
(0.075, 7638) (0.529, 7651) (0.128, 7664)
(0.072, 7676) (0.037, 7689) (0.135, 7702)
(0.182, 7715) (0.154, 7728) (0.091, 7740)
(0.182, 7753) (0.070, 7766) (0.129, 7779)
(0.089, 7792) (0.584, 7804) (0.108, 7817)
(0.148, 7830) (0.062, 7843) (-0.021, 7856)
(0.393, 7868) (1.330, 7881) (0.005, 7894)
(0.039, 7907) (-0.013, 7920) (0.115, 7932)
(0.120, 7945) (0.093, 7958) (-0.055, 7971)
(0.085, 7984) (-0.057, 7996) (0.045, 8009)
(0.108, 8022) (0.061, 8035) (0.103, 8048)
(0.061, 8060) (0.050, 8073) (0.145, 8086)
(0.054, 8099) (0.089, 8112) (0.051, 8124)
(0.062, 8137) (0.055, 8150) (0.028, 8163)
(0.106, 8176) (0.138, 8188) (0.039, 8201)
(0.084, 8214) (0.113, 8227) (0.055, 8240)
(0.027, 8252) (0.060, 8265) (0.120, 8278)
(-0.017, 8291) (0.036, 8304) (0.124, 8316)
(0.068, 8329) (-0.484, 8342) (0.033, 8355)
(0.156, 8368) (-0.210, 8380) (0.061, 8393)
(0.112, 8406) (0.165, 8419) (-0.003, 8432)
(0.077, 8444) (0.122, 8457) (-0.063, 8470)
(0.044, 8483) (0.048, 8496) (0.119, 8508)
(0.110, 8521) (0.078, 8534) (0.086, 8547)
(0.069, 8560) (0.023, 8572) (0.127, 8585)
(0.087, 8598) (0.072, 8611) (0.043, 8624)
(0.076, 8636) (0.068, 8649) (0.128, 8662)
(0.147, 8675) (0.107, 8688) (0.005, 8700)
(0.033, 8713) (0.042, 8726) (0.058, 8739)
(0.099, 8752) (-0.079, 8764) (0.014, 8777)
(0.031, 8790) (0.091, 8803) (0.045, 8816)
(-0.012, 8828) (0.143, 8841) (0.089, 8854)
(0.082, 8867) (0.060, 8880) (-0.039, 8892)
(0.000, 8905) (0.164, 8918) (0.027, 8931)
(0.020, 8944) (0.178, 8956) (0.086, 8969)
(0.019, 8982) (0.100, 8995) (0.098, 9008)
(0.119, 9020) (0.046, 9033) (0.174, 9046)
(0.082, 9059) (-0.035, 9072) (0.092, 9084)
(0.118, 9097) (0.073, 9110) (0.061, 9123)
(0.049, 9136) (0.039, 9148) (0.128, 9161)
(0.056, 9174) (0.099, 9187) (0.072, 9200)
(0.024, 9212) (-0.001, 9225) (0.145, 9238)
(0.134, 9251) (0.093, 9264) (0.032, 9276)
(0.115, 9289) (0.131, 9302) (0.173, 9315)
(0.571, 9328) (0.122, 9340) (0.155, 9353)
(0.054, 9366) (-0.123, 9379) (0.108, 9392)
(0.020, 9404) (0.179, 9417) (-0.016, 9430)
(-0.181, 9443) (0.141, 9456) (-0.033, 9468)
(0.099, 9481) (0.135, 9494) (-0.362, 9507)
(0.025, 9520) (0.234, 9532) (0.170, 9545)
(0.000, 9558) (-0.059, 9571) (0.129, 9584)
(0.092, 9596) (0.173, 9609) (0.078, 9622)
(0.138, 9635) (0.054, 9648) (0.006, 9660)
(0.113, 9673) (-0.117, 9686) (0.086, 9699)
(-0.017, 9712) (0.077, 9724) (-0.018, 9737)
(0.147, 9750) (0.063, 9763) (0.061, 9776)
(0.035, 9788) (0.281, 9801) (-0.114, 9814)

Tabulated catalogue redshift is 0.57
